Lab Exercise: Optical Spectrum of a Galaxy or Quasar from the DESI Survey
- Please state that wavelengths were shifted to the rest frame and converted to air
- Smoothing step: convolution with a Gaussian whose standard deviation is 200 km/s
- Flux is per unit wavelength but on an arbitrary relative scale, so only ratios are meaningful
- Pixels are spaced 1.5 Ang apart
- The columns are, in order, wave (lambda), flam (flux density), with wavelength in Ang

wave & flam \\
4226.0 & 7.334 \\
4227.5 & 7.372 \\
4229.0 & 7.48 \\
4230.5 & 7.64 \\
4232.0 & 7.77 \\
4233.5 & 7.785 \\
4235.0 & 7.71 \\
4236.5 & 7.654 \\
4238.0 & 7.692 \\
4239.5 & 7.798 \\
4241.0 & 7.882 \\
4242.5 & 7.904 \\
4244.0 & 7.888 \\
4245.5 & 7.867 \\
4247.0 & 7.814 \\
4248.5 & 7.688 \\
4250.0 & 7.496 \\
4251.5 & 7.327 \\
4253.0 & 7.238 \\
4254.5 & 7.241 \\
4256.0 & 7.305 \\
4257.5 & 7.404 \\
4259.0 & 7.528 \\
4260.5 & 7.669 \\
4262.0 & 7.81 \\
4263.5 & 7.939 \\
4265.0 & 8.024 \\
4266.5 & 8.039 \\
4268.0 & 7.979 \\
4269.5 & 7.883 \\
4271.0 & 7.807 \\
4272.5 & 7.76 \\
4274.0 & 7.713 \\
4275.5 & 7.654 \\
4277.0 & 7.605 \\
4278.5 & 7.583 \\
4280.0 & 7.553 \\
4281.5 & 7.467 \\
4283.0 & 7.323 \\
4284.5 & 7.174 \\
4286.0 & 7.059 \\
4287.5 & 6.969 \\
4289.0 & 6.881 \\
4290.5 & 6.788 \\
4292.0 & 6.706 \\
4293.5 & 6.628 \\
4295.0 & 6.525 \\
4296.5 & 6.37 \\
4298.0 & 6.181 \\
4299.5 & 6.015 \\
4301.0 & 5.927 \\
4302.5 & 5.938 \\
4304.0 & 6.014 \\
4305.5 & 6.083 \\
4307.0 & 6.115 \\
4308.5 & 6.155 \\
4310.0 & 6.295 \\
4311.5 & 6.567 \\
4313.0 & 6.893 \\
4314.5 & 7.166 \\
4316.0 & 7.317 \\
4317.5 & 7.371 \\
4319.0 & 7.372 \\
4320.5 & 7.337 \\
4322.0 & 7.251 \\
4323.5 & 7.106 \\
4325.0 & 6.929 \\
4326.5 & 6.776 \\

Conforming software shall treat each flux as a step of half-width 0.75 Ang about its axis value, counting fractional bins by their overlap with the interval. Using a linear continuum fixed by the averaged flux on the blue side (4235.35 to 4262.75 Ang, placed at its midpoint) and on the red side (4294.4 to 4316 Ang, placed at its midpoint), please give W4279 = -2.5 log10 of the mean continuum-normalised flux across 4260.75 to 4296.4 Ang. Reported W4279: -0.07 mag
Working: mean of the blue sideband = 7.62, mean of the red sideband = 6.34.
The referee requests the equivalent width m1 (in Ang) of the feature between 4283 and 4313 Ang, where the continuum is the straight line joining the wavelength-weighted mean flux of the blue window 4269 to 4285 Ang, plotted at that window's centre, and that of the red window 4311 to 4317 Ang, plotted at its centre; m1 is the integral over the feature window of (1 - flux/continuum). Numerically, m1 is 3.3 Ang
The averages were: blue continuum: 7.59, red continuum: 7.02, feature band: 6.47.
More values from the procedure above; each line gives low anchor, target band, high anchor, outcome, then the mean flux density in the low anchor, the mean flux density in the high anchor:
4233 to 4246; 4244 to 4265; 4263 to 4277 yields 0.62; 7.8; 7.85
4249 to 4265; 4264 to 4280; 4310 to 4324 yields -0.81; 7.52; 7.11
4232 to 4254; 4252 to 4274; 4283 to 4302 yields -1.31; 7.69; 6.62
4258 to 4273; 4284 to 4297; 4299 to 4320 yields 0.57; 7.84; 6.53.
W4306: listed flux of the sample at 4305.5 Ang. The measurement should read 6.083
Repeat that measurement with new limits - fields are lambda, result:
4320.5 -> 7.337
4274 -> 7.713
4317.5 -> 7.371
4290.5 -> 6.788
